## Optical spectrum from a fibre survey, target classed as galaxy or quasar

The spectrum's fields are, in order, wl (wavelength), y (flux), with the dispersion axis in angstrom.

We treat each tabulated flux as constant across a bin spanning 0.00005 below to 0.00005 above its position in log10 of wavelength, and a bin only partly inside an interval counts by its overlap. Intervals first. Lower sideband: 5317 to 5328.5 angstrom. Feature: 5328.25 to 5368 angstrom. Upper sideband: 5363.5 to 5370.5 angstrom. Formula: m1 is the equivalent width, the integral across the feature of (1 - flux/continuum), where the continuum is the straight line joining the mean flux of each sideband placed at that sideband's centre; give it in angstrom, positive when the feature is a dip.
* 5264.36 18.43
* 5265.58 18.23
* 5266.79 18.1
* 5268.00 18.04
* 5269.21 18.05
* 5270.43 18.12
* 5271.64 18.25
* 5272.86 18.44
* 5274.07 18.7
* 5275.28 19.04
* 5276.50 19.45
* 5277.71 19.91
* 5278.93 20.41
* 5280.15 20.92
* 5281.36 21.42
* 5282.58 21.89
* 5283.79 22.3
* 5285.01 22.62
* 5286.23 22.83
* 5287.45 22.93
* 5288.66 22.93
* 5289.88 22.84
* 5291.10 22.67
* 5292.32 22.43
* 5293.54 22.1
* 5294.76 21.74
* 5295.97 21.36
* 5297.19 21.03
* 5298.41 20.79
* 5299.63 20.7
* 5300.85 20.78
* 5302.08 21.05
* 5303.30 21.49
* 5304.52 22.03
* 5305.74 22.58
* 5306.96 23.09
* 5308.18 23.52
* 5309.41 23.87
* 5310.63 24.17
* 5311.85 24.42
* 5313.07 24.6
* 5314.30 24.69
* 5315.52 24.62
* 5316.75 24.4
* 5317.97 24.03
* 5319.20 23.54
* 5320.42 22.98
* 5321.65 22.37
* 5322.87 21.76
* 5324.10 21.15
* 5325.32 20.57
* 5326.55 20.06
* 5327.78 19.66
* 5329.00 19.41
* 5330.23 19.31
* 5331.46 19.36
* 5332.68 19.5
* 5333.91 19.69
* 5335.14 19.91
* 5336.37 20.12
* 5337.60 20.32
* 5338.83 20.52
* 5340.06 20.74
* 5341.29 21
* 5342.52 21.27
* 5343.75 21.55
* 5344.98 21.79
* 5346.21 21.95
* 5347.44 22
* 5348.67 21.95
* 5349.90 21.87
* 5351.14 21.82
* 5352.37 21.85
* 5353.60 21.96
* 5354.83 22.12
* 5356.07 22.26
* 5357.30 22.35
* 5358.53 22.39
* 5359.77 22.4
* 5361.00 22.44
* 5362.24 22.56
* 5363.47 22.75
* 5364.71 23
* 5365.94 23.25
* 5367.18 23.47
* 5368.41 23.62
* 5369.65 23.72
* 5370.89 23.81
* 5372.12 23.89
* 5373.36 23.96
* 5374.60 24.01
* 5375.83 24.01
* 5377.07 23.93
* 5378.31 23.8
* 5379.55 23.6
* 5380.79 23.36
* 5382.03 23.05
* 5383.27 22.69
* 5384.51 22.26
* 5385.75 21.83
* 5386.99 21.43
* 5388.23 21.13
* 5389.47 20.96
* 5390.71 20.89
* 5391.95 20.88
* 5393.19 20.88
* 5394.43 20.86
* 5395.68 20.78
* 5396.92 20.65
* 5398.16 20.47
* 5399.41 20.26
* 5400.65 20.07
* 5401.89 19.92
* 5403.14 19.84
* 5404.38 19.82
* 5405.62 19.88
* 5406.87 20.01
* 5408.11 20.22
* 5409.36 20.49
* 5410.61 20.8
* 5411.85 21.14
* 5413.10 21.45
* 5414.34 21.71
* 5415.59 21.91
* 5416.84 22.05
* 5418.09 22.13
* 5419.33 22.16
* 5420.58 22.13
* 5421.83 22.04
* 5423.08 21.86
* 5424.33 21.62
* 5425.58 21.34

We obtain 2.2 angstrom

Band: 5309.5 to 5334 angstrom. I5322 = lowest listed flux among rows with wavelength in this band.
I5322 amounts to 19.31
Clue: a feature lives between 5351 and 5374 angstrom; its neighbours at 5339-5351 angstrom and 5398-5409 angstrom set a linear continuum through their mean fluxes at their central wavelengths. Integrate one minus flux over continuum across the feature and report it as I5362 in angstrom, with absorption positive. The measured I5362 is -1.9 angstrom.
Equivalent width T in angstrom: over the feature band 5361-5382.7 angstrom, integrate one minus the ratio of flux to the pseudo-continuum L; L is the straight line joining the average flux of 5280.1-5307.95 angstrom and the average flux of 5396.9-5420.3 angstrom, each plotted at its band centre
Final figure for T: -2.4 angstrom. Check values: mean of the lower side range 22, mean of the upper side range 20.8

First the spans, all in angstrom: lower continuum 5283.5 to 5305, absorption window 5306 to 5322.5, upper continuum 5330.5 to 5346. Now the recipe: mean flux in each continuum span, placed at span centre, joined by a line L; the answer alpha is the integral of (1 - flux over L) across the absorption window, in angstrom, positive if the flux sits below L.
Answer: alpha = -1.97 angstrom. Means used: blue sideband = 21.9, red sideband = 20.5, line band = 23.8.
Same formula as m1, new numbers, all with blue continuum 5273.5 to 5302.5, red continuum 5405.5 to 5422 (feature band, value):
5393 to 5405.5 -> 0.6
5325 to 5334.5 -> 0.7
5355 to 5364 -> -0.5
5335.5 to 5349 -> 0.1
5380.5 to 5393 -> -0.3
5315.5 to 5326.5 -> -0.6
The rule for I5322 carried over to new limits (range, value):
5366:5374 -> 23.47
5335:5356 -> 19.91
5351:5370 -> 21.82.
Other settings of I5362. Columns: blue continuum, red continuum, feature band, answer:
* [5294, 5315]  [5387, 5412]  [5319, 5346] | 1.4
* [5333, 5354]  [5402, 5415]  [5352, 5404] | -3.5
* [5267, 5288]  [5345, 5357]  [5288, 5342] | -1.9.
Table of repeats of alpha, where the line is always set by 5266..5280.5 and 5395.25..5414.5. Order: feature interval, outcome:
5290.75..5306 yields -1.9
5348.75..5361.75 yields -1.5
